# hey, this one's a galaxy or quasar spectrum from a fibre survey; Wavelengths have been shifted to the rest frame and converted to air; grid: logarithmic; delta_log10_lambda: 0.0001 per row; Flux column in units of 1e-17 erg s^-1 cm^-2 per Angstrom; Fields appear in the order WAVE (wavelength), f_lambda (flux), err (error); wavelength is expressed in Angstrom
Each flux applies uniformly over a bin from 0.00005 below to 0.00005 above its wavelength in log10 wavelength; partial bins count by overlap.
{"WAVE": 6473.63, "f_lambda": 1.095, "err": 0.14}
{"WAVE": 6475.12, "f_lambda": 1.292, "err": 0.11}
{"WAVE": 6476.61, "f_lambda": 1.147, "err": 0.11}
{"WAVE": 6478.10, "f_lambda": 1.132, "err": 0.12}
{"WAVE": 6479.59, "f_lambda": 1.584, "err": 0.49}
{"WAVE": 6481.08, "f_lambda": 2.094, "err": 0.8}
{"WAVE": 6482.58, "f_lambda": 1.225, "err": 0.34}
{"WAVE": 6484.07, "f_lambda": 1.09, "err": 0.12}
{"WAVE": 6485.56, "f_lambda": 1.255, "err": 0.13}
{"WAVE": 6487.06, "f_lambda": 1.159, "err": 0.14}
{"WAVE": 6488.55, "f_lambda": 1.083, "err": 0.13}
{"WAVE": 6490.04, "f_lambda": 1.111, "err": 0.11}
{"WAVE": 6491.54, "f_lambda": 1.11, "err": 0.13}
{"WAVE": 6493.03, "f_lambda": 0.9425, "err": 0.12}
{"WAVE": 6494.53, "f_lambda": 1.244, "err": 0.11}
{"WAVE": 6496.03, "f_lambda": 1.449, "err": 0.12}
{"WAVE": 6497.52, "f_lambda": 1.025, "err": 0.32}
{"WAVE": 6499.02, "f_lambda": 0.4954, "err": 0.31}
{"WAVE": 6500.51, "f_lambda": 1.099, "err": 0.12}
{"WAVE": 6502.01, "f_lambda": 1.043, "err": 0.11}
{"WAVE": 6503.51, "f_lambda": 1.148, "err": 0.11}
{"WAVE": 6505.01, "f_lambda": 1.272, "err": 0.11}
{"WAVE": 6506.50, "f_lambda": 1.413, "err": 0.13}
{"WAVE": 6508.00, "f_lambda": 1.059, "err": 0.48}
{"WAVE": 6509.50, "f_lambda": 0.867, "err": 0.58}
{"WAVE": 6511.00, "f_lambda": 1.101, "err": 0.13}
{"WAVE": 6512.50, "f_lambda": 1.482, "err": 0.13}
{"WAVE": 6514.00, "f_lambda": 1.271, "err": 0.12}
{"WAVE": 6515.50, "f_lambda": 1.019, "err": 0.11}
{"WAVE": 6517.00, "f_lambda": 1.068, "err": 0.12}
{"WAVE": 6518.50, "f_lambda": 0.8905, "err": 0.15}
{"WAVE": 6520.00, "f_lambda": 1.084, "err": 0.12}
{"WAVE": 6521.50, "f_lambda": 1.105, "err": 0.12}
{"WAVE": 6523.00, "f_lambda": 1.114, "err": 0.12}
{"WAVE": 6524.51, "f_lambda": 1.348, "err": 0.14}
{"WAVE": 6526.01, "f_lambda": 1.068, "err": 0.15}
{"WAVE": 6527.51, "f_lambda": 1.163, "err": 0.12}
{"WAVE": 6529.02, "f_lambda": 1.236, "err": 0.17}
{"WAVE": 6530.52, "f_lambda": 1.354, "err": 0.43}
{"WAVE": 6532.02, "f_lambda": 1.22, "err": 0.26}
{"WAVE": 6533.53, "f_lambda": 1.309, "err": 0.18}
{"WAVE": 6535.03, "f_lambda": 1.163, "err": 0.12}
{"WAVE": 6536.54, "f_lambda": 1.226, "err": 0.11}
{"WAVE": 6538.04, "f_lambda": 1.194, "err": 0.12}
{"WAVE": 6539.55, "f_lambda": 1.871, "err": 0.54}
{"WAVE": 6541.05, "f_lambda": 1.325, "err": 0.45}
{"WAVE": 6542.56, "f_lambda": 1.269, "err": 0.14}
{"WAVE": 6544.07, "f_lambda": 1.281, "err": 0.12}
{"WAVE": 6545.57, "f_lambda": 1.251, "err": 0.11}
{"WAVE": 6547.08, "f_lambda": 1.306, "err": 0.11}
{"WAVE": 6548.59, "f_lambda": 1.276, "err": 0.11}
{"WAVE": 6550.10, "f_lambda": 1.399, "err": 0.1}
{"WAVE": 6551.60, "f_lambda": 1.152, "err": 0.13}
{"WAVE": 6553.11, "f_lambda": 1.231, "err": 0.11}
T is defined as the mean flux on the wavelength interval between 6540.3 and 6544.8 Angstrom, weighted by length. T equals 1.29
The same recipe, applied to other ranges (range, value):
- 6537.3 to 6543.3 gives 1.42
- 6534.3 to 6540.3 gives 1.36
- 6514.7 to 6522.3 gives 1.04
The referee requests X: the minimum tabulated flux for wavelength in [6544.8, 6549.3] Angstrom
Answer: 1.251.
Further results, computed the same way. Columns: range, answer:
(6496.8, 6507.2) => 0.4954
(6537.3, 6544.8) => 1.194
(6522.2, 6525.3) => 1.114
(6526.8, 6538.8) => 1.163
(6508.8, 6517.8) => 0.867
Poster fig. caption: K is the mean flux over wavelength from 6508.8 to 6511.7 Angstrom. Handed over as 0.984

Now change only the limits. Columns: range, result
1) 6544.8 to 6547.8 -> 1.28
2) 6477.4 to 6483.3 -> 1.51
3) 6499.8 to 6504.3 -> 1.1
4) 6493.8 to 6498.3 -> 1.23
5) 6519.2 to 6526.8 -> 1.14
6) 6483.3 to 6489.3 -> 1.15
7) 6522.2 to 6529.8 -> 1.19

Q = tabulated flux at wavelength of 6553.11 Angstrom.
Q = 1.231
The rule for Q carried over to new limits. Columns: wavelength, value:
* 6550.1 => 1.399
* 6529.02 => 1.236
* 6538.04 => 1.194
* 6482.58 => 1.225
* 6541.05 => 1.325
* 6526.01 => 1.068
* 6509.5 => 0.867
